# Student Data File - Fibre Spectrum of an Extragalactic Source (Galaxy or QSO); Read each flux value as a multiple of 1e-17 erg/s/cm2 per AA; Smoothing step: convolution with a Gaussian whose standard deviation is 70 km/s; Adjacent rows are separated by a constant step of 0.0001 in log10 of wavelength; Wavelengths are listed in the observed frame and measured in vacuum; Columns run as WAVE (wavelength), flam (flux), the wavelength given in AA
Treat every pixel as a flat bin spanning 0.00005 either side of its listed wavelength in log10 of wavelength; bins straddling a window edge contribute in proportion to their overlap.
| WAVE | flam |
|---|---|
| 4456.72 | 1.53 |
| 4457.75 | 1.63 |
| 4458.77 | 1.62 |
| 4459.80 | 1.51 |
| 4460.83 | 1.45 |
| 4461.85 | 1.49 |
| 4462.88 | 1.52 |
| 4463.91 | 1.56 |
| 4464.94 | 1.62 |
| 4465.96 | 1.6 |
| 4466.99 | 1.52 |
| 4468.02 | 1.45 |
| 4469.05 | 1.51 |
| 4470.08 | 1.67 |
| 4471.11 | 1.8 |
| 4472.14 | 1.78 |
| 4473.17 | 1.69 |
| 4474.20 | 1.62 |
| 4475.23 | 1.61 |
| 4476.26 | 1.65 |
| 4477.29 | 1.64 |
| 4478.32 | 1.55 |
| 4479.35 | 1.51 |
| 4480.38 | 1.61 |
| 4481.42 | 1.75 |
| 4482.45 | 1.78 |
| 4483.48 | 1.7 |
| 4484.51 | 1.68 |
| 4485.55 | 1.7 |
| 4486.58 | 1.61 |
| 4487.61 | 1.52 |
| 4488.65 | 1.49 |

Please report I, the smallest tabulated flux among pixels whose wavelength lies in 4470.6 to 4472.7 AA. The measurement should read 1.78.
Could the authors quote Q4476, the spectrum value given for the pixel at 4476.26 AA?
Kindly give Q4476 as 1.65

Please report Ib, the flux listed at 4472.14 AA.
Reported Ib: 1.78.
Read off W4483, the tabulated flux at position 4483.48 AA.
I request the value 1.7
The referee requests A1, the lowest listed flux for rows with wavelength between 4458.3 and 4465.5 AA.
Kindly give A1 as 1.45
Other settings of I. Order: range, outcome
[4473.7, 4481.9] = 1.51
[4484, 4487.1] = 1.61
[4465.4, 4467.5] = 1.52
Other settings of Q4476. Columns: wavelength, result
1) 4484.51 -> 1.68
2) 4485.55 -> 1.7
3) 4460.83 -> 1.45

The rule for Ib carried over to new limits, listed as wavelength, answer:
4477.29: 1.64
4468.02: 1.45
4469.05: 1.51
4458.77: 1.62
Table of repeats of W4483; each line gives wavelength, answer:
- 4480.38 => 1.61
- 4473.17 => 1.69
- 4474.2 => 1.62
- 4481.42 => 1.75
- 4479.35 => 1.51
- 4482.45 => 1.78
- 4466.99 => 1.52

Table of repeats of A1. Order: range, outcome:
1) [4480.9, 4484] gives 1.7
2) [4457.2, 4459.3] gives 1.62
